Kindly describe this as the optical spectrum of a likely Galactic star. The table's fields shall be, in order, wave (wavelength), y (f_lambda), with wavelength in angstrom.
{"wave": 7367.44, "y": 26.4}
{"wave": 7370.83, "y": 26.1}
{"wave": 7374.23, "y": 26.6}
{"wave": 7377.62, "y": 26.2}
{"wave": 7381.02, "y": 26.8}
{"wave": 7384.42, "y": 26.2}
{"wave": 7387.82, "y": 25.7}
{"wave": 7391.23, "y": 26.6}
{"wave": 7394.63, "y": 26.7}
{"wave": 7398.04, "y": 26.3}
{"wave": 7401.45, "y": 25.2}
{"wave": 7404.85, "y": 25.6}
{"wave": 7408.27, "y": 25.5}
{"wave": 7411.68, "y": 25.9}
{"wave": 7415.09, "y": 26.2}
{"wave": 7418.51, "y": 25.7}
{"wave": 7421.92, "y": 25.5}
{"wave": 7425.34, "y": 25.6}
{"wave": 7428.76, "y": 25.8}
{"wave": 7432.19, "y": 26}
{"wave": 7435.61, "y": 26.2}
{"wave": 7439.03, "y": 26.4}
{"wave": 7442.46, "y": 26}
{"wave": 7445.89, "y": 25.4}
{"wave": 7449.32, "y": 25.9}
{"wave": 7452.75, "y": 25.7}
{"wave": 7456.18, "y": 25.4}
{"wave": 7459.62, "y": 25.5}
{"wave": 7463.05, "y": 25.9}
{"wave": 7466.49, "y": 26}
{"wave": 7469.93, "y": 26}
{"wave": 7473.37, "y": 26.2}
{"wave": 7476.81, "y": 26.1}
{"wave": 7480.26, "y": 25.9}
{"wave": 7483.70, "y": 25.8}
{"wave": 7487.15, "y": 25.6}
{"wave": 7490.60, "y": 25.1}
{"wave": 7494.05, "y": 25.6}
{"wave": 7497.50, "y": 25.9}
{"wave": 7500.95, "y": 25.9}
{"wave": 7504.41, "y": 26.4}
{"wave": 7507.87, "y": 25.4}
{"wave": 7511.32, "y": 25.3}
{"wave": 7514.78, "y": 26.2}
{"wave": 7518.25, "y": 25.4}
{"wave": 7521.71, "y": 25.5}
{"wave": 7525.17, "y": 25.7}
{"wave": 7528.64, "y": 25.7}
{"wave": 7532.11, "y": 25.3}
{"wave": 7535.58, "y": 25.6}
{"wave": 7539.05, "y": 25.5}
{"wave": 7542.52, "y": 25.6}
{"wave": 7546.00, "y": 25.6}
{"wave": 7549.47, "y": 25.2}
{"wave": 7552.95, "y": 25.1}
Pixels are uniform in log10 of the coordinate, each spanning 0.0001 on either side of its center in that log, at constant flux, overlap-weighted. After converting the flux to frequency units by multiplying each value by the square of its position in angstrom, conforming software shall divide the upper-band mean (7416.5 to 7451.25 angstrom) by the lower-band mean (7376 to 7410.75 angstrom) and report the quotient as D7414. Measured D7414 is 1.00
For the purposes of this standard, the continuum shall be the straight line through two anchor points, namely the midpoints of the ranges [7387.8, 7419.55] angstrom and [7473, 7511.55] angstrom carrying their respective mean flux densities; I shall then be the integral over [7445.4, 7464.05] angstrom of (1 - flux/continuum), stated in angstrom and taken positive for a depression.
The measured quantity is 0.2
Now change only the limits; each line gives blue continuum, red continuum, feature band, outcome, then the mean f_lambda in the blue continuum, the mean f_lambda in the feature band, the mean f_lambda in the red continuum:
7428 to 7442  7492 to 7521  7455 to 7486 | 0.07 angstrom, 26.1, 25.9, 25.7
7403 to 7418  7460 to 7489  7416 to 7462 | 0.11 angstrom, 25.8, 25.8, 25.9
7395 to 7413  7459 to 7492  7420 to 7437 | -0.02 angstrom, 25.8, 25.8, 25.8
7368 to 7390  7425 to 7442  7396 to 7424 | 0.42 angstrom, 26.3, 25.7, 26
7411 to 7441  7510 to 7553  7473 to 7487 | -0.12 angstrom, 25.9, 25.9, 25.5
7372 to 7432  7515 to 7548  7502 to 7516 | -0.09 angstrom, 26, 25.8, 25.6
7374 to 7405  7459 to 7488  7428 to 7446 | 0.01 angstrom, 26.2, 26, 25.9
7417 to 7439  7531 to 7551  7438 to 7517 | -0.34 angstrom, 25.9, 25.8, 25.5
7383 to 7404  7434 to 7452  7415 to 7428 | 0.16 angstrom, 26.1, 25.7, 26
